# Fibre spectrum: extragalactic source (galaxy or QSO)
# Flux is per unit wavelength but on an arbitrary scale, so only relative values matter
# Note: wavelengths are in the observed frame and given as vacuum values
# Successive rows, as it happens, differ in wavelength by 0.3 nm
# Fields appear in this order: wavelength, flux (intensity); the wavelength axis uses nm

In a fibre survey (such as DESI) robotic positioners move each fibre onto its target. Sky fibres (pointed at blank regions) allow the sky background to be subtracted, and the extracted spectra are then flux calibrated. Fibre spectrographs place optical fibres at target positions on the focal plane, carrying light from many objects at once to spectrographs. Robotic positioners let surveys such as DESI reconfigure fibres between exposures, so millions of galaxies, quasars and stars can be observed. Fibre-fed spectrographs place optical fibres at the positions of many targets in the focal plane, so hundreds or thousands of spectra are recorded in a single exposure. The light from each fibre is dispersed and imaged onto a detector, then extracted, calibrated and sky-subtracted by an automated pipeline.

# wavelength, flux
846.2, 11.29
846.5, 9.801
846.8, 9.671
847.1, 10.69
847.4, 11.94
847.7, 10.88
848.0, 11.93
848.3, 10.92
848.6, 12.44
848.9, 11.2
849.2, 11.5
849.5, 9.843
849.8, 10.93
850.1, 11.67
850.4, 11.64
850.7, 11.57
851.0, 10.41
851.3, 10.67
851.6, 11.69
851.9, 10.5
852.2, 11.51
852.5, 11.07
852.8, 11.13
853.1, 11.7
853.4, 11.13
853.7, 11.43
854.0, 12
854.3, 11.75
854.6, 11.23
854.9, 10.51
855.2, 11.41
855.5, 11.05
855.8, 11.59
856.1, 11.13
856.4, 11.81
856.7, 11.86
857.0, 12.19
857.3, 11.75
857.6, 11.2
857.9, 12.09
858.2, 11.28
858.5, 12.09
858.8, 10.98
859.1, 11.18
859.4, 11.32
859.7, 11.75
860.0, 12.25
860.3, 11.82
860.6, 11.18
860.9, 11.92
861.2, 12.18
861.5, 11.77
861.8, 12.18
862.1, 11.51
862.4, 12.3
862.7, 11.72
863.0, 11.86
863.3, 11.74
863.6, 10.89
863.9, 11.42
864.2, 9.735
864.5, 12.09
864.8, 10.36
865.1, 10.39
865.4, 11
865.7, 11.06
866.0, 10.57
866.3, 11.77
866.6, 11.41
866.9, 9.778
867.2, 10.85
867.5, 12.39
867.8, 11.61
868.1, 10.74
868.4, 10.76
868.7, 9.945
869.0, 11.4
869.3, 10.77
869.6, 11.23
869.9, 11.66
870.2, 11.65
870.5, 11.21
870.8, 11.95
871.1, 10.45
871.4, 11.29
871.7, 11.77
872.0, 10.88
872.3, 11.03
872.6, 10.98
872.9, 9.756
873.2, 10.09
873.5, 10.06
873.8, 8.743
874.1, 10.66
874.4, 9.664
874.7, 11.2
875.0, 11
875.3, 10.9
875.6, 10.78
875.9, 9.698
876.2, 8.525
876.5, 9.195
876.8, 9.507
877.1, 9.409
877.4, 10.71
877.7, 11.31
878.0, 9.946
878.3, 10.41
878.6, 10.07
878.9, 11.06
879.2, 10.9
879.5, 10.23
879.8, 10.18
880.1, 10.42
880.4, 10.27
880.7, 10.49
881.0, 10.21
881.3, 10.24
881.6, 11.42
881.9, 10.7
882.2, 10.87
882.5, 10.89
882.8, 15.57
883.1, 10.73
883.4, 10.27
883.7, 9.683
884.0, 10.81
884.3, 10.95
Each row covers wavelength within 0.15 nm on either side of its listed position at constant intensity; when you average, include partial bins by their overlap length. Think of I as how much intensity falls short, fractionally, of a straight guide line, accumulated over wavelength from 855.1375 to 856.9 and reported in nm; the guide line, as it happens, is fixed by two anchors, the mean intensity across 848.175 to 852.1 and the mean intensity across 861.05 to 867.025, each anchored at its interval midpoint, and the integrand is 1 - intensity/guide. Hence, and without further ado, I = -0.044 nm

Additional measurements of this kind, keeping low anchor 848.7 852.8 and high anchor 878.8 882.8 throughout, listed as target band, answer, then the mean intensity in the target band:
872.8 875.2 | 0.15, 10.2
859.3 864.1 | -0.32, 11.7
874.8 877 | 0.18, 9.96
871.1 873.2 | 0.01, 10.9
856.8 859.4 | -0.13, 11.6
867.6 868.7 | 0.00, 10.9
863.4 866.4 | 0.01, 10.9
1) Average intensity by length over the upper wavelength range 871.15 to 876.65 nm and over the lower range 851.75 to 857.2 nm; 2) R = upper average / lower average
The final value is 0.9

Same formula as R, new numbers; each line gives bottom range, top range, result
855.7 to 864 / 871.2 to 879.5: 0.89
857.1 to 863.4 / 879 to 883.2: 0.93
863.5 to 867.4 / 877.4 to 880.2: 0.97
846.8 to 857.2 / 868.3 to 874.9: 0.95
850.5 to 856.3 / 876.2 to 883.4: 0.94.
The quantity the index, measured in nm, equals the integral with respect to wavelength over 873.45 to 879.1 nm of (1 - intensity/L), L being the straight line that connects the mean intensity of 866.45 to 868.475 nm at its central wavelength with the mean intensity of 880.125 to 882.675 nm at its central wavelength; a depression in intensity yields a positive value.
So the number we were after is 0.348 nm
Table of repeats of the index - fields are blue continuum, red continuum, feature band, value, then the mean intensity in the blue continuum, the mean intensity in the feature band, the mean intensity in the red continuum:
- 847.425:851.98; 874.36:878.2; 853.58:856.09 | -0.078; 11.2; 11.4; 10.2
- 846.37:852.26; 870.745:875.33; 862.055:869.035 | -0.238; 11.1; 11.1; 10.6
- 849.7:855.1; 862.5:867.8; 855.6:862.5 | -0.310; 11.3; 11.7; 11.1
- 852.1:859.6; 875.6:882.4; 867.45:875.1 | -0.133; 11.5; 10.9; 10.3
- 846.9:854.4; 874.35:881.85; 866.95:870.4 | -0.160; 11.3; 11.1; 10.3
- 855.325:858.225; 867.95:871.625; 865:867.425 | 0.071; 11.6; 10.9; 11.1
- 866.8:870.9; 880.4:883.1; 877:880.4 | 0.232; 11.1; 10.4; 11.2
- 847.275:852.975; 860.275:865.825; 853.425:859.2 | -0.089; 11.2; 11.5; 11.4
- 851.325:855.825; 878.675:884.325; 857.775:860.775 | -0.107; 11.3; 11.6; 10.8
